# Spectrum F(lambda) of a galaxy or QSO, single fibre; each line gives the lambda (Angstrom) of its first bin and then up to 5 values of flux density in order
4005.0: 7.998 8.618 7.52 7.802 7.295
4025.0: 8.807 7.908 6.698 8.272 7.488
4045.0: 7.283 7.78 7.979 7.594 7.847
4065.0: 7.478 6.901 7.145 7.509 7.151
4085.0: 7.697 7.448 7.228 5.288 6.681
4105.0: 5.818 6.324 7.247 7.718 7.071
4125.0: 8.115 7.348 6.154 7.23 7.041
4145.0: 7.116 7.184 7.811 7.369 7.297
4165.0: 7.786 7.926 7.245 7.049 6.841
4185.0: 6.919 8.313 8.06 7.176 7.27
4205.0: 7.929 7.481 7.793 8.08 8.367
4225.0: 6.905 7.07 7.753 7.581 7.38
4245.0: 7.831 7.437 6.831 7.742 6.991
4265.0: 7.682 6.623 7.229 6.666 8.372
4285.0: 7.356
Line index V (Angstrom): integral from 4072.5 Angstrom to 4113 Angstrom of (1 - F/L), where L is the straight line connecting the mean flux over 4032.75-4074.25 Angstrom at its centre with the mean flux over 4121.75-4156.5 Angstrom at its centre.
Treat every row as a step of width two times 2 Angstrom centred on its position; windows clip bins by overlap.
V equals 3.1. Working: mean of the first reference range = 7.54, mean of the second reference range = 7.25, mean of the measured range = 6.84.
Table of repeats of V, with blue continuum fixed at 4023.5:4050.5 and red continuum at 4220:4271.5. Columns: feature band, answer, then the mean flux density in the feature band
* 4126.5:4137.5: 0.9 Angstrom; 6.92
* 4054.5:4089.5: 1.1 Angstrom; 7.43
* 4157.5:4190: 0.5 Angstrom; 7.39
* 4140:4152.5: 0.6 Angstrom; 7.2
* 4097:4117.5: 2.9 Angstrom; 6.54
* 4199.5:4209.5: -0.2 Angstrom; 7.59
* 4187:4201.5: -0.6 Angstrom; 7.75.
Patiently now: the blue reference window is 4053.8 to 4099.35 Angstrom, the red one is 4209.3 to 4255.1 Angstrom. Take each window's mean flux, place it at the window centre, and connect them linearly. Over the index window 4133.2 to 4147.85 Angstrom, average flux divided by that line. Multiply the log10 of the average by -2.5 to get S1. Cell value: 0.05 mag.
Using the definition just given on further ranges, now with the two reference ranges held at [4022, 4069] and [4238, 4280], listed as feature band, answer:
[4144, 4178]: 0.00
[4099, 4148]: 0.08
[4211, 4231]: -0.04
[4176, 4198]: 0.00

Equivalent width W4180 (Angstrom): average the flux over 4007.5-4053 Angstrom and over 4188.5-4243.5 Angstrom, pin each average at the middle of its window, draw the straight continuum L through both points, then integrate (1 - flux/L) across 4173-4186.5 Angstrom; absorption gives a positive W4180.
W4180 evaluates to 1.2 Angstrom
